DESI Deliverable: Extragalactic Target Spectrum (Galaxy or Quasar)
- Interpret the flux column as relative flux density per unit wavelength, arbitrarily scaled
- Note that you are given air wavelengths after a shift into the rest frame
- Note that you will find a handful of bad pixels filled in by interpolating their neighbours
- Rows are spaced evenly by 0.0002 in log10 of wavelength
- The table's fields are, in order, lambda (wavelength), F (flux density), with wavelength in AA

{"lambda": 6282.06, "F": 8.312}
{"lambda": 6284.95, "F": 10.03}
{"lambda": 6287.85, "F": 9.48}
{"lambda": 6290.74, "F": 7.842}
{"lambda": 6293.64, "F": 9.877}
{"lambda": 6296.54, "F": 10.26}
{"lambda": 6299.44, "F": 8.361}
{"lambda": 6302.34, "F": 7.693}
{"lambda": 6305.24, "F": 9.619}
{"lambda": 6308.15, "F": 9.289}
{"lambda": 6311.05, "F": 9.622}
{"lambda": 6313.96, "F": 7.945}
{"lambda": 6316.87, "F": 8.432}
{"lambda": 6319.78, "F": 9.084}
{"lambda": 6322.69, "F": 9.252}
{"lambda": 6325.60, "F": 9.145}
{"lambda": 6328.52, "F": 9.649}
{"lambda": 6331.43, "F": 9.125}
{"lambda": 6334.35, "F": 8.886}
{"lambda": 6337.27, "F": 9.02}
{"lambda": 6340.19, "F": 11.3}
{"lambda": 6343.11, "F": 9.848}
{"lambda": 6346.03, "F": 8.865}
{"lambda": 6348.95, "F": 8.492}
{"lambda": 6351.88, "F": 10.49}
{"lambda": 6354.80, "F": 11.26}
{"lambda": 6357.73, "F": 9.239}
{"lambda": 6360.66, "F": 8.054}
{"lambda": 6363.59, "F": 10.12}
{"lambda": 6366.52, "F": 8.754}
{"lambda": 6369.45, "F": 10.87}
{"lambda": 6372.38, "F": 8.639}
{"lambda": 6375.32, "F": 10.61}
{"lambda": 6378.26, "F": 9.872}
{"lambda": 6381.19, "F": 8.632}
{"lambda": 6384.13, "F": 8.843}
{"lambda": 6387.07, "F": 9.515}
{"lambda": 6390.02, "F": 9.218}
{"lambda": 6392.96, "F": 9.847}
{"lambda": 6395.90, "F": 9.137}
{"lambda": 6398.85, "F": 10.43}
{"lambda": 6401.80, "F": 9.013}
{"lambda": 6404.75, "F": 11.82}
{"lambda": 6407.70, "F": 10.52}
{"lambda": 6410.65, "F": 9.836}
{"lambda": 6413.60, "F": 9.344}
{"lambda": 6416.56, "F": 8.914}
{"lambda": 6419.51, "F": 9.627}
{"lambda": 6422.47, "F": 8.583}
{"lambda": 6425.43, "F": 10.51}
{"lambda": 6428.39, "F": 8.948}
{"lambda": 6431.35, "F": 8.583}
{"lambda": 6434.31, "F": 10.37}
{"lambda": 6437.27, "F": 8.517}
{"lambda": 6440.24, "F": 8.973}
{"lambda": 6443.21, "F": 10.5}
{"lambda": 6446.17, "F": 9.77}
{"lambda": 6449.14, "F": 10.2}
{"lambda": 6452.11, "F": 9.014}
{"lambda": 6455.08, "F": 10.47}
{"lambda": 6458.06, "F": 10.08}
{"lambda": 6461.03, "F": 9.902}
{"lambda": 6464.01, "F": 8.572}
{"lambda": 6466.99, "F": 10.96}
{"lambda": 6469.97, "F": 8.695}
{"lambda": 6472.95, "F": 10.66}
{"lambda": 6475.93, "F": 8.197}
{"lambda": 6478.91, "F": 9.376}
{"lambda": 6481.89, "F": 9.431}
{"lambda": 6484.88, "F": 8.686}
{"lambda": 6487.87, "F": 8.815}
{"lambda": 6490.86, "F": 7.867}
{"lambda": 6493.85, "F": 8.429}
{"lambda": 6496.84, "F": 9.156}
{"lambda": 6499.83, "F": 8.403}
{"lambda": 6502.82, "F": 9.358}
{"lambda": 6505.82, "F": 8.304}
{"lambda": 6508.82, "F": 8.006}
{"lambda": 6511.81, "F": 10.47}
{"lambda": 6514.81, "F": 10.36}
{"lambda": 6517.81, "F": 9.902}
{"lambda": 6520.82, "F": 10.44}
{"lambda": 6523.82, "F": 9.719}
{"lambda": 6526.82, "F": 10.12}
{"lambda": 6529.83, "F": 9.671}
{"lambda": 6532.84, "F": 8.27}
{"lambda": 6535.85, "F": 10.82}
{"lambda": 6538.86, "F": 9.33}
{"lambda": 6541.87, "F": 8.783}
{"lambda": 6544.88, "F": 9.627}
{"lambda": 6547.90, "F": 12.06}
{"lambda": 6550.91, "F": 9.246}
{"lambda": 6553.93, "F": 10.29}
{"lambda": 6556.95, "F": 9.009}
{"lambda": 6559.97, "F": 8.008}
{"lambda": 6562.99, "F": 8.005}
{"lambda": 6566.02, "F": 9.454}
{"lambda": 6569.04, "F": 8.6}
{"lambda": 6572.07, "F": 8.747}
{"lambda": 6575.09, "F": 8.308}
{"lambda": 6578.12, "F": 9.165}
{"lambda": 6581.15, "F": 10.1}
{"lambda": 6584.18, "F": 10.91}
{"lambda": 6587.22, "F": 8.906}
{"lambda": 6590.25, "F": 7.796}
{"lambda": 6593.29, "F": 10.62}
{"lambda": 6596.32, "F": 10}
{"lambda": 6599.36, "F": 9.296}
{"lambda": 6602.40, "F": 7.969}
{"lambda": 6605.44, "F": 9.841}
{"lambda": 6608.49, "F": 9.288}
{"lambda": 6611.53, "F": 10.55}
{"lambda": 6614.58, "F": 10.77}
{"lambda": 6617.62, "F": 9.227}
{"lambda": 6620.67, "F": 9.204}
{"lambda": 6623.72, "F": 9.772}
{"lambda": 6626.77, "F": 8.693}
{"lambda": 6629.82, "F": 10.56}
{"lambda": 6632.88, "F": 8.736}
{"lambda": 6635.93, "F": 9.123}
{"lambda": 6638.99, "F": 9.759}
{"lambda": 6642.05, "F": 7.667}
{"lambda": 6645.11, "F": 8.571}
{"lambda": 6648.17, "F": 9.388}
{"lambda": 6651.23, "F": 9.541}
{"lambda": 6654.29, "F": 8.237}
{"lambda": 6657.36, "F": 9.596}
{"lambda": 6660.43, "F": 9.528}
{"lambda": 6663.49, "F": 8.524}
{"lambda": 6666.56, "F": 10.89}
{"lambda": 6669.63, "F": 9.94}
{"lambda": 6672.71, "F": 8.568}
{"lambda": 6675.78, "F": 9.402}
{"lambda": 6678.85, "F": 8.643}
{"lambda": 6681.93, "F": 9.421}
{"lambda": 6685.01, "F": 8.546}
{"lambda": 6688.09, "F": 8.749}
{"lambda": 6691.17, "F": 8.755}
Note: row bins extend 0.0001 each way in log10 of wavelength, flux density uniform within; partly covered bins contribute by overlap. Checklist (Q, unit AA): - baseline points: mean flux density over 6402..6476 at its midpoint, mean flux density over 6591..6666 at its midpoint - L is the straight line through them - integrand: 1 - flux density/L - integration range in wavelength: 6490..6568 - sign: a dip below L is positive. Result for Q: 1.4 AA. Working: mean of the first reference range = 9.68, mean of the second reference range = 9.36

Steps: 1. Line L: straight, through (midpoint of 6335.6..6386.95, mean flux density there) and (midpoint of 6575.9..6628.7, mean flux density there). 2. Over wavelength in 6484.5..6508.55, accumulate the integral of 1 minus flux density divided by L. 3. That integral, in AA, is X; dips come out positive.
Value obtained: 2.4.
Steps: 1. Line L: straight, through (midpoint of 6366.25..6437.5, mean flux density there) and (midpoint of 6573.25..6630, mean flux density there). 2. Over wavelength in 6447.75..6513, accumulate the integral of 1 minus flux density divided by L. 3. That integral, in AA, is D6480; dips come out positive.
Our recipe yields 2.3 AA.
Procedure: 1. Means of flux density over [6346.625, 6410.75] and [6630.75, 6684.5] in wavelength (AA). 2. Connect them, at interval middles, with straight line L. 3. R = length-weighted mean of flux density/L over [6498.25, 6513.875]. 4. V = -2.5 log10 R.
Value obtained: 0.06 mag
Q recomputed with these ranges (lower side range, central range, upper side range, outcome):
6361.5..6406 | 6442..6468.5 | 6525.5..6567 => -0.99 AA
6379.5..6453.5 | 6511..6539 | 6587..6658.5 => -1.50 AA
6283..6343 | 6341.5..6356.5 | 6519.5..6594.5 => -0.91 AA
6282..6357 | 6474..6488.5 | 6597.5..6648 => 0.54 AA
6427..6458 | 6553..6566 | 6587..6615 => 0.91 AA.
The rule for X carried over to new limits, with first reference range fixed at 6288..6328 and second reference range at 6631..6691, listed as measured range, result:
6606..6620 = -1.3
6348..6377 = -2.2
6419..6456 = -2.0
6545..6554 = -1.4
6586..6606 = -0.2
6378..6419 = -2.8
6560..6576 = 0.9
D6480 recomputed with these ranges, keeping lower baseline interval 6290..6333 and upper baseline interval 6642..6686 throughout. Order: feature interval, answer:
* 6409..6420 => -0.4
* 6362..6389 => -1.4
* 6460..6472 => -0.6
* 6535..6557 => -2.0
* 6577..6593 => -0.6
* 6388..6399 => -0.6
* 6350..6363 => -1.0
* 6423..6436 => -0.6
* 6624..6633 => -0.3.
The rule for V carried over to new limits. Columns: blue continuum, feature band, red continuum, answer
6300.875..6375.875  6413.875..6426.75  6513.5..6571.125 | 0.00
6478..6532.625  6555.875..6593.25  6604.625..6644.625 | 0.04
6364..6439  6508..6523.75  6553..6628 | -0.06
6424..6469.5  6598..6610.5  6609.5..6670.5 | 0.04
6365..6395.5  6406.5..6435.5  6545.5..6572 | -0.01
